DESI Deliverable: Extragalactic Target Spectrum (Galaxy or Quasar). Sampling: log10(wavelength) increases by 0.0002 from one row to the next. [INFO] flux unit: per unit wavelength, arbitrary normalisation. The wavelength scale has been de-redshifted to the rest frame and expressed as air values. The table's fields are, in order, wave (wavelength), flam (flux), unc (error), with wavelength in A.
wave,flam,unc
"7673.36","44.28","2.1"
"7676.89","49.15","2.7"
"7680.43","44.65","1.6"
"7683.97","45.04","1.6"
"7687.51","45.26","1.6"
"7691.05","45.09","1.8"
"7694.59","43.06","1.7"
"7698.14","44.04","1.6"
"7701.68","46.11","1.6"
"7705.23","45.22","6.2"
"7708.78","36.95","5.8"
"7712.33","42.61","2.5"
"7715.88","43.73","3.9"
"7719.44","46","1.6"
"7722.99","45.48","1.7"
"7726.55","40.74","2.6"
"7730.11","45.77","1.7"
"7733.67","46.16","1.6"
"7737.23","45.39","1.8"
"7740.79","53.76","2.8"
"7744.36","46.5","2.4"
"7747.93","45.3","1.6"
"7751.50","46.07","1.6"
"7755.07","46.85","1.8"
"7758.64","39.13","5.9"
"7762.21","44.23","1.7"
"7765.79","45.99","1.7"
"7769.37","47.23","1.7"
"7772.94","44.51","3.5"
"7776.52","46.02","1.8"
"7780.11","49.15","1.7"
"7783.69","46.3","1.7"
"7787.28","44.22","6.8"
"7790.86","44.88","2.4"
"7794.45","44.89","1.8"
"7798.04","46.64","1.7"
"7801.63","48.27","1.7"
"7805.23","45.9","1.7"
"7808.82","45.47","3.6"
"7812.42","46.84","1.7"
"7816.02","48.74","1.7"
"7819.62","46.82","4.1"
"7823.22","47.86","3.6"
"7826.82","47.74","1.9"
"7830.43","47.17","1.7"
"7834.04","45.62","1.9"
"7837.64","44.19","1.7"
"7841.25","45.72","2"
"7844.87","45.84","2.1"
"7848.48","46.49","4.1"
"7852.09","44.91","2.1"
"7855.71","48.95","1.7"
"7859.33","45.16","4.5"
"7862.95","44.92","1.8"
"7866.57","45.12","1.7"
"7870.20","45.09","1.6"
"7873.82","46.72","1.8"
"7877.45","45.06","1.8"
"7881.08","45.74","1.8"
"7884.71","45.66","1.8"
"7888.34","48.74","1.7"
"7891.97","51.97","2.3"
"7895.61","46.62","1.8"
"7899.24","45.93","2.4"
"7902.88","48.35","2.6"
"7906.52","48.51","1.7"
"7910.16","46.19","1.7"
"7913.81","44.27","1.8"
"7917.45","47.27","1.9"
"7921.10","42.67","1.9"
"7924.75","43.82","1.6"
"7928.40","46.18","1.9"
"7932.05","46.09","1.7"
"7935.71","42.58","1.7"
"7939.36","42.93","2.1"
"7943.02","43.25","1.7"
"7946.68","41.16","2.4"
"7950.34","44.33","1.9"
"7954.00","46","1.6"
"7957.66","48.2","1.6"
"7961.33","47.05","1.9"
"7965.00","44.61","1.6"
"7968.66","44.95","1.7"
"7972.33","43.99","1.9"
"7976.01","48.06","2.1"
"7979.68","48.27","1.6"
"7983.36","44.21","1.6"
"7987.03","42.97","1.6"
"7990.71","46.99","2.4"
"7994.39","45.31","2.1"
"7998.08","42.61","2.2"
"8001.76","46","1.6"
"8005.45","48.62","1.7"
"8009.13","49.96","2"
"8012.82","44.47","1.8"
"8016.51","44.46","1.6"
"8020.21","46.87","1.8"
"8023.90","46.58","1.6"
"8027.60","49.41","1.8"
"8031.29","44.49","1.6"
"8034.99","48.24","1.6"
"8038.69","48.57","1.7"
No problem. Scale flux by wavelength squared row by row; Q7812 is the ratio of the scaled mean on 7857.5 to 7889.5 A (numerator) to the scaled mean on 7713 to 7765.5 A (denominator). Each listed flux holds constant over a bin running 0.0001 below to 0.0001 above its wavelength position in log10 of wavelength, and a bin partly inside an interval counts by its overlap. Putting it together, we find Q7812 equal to 1.04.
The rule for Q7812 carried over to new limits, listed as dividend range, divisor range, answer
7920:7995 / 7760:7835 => 1.01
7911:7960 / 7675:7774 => 1.05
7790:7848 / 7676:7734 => 1.08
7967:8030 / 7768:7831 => 1.04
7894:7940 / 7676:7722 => 1.09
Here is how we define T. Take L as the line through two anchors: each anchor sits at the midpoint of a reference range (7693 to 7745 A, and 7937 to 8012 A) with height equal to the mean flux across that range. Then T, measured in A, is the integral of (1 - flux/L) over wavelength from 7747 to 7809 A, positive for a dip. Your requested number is -1.0 A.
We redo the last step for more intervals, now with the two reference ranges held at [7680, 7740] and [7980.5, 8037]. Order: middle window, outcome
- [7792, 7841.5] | -1.7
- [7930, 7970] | 1.0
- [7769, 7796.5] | -0.7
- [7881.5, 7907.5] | -1.4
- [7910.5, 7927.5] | 0.3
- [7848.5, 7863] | -0.3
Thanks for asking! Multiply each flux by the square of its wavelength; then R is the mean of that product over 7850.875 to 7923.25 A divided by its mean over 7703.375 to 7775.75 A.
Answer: 1.1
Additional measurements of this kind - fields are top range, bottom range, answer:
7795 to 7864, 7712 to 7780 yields 1.04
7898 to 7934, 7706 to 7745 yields 1.08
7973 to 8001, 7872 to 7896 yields 0.99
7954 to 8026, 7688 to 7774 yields 1.10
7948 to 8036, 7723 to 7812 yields 1.06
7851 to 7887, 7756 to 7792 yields 1.04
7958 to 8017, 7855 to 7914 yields 1.01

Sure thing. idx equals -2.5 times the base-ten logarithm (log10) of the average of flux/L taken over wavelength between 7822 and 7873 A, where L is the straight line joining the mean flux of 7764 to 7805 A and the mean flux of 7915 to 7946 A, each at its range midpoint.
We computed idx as -0.02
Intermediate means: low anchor 46.2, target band 46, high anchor 44.2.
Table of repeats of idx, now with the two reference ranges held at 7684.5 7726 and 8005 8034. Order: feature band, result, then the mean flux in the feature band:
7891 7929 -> -0.01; 46.4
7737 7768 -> -0.04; 45.9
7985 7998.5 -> 0.05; 44.7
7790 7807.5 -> -0.03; 46.2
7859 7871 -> 0.01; 45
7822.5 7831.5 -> -0.06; 47.6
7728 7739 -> -0.04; 45.6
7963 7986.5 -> 0.02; 45.6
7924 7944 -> 0.04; 44.2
